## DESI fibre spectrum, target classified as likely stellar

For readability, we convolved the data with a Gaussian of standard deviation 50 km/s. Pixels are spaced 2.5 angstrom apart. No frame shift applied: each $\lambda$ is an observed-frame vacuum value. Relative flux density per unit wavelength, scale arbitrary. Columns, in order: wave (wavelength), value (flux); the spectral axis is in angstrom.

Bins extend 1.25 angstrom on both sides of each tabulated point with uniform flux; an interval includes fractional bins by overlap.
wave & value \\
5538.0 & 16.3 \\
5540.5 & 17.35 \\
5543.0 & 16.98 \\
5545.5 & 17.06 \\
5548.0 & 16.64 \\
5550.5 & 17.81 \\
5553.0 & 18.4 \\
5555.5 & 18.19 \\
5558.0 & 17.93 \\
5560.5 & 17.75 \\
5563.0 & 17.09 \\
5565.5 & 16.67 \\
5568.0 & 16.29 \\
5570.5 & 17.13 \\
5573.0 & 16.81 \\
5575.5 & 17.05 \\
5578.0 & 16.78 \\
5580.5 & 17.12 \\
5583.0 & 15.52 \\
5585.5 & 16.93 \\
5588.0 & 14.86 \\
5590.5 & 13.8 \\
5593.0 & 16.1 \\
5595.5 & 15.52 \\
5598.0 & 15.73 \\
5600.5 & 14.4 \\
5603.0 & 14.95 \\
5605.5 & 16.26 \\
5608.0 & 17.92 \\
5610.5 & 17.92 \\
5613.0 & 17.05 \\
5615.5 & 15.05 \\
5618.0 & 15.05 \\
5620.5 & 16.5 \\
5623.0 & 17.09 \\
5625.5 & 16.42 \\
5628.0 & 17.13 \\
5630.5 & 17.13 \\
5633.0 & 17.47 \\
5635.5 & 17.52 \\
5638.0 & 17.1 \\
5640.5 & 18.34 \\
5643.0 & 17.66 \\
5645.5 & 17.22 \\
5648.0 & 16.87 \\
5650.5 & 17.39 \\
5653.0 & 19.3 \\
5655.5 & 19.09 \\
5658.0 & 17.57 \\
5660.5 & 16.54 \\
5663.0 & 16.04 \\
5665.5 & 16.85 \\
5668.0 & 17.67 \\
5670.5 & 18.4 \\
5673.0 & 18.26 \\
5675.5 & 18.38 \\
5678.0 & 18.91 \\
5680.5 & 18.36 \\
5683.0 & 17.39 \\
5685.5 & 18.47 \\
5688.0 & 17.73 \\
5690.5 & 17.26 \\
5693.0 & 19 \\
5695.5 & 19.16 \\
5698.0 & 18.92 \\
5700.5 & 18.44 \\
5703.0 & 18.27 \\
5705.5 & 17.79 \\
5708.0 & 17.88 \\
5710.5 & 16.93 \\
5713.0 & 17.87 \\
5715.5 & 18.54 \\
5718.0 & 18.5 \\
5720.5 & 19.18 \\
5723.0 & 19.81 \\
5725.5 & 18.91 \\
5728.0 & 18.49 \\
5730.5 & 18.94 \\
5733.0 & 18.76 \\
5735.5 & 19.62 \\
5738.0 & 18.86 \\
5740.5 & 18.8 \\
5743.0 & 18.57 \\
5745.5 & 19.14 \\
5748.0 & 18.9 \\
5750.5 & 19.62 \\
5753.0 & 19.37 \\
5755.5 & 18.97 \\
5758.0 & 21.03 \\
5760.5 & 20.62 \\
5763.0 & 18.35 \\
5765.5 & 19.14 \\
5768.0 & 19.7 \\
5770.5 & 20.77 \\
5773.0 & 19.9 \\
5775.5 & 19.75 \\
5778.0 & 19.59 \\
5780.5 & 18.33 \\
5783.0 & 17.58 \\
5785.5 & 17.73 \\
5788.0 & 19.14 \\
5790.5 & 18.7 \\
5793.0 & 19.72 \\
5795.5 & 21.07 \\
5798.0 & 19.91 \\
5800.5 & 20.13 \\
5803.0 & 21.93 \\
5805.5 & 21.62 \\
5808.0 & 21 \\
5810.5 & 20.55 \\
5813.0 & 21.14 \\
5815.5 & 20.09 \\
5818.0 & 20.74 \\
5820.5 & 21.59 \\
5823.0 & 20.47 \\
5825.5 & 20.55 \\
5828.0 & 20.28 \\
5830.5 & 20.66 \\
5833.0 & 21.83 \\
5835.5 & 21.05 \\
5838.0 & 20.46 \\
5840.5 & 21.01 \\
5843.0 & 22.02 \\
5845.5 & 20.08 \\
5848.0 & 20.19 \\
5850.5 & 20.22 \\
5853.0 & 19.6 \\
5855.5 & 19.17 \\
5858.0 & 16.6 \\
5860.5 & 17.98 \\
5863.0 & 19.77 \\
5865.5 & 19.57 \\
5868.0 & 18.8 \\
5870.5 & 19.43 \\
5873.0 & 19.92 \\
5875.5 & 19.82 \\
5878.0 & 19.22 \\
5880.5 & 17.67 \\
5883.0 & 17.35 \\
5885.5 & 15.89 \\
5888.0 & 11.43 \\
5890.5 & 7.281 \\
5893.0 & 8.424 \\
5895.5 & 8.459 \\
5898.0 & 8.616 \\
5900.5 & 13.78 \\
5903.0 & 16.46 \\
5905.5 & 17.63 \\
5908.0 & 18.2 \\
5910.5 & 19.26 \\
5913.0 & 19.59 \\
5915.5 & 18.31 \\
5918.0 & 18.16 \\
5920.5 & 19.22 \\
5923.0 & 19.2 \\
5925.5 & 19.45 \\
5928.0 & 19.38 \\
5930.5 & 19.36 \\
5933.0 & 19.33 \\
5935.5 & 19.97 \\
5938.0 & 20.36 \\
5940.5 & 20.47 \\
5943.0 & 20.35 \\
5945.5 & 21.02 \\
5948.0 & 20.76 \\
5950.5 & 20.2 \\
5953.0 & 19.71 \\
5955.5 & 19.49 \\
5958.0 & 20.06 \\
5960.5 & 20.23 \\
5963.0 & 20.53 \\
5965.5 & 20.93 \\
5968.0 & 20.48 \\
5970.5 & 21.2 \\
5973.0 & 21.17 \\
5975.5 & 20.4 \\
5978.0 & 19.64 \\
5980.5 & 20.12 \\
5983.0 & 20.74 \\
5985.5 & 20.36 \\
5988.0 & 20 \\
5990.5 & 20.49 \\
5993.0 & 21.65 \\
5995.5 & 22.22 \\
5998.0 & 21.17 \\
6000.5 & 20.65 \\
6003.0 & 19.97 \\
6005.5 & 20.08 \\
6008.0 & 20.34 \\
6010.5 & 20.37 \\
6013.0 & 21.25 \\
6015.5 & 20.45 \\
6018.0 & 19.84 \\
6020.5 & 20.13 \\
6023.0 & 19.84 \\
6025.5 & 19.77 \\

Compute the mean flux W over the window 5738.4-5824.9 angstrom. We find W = 19.8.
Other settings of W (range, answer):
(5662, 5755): 18.4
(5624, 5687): 17.7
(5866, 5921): 16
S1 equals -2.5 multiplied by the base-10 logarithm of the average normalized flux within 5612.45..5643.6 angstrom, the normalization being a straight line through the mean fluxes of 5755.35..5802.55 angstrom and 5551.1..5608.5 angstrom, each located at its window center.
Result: 0.02 mag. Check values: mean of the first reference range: 16.5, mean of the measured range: 16.9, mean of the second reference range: 19.5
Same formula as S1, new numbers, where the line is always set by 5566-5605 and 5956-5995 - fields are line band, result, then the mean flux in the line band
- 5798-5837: -0.12 mag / 20.9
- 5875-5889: 0.16 mag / 16.8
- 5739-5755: -0.07 mag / 19.1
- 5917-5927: 0.05 mag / 19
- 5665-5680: -0.07 mag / 18.2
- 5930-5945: 0.00 mag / 20.1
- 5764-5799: -0.06 mag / 19.3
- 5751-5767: -0.09 mag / 19.6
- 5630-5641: -0.06 mag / 17.5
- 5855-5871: 0.03 mag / 18.7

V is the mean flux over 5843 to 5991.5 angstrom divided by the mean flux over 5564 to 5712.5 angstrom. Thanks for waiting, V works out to 1.1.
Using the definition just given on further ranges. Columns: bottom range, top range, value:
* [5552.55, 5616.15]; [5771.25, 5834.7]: 1.22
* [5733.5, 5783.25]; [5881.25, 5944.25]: 0.86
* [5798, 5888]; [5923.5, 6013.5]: 1.03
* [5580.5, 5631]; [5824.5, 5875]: 1.24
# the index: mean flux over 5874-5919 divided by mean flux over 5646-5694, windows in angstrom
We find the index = 0.86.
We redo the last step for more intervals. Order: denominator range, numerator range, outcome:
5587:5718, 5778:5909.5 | 1.07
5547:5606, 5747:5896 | 1.16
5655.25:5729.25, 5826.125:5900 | 0.97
